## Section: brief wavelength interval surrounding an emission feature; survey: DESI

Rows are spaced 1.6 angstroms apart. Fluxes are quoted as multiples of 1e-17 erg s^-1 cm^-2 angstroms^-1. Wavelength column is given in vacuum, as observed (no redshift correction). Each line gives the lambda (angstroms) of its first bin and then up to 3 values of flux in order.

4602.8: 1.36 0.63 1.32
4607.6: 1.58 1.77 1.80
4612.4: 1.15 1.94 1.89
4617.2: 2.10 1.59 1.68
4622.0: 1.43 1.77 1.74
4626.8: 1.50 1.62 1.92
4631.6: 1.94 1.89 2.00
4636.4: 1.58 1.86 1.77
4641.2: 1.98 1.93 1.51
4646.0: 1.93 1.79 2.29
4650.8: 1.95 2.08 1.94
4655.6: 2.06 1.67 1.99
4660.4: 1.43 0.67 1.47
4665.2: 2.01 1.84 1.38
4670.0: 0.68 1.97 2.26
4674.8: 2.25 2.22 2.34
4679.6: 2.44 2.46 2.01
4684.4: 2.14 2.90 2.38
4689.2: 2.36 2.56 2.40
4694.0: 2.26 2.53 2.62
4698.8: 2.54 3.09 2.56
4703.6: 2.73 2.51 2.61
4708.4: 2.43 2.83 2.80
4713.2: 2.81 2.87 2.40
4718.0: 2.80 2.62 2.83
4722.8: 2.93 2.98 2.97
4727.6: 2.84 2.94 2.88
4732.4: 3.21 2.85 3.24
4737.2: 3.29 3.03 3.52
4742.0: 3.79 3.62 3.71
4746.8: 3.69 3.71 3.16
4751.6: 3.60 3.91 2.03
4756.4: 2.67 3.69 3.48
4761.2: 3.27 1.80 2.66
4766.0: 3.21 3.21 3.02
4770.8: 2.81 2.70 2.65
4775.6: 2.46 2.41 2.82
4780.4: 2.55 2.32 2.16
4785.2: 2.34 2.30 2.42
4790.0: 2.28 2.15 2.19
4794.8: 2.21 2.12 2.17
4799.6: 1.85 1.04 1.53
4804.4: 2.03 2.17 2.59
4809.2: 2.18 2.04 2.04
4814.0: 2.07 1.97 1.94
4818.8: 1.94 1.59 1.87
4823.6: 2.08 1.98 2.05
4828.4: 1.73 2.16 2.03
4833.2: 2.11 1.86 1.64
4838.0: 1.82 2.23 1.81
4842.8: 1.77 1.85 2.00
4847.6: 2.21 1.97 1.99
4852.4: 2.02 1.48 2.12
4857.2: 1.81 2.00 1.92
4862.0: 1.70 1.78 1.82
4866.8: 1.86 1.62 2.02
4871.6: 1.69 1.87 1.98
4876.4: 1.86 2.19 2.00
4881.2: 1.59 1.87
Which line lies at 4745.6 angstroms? C IV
